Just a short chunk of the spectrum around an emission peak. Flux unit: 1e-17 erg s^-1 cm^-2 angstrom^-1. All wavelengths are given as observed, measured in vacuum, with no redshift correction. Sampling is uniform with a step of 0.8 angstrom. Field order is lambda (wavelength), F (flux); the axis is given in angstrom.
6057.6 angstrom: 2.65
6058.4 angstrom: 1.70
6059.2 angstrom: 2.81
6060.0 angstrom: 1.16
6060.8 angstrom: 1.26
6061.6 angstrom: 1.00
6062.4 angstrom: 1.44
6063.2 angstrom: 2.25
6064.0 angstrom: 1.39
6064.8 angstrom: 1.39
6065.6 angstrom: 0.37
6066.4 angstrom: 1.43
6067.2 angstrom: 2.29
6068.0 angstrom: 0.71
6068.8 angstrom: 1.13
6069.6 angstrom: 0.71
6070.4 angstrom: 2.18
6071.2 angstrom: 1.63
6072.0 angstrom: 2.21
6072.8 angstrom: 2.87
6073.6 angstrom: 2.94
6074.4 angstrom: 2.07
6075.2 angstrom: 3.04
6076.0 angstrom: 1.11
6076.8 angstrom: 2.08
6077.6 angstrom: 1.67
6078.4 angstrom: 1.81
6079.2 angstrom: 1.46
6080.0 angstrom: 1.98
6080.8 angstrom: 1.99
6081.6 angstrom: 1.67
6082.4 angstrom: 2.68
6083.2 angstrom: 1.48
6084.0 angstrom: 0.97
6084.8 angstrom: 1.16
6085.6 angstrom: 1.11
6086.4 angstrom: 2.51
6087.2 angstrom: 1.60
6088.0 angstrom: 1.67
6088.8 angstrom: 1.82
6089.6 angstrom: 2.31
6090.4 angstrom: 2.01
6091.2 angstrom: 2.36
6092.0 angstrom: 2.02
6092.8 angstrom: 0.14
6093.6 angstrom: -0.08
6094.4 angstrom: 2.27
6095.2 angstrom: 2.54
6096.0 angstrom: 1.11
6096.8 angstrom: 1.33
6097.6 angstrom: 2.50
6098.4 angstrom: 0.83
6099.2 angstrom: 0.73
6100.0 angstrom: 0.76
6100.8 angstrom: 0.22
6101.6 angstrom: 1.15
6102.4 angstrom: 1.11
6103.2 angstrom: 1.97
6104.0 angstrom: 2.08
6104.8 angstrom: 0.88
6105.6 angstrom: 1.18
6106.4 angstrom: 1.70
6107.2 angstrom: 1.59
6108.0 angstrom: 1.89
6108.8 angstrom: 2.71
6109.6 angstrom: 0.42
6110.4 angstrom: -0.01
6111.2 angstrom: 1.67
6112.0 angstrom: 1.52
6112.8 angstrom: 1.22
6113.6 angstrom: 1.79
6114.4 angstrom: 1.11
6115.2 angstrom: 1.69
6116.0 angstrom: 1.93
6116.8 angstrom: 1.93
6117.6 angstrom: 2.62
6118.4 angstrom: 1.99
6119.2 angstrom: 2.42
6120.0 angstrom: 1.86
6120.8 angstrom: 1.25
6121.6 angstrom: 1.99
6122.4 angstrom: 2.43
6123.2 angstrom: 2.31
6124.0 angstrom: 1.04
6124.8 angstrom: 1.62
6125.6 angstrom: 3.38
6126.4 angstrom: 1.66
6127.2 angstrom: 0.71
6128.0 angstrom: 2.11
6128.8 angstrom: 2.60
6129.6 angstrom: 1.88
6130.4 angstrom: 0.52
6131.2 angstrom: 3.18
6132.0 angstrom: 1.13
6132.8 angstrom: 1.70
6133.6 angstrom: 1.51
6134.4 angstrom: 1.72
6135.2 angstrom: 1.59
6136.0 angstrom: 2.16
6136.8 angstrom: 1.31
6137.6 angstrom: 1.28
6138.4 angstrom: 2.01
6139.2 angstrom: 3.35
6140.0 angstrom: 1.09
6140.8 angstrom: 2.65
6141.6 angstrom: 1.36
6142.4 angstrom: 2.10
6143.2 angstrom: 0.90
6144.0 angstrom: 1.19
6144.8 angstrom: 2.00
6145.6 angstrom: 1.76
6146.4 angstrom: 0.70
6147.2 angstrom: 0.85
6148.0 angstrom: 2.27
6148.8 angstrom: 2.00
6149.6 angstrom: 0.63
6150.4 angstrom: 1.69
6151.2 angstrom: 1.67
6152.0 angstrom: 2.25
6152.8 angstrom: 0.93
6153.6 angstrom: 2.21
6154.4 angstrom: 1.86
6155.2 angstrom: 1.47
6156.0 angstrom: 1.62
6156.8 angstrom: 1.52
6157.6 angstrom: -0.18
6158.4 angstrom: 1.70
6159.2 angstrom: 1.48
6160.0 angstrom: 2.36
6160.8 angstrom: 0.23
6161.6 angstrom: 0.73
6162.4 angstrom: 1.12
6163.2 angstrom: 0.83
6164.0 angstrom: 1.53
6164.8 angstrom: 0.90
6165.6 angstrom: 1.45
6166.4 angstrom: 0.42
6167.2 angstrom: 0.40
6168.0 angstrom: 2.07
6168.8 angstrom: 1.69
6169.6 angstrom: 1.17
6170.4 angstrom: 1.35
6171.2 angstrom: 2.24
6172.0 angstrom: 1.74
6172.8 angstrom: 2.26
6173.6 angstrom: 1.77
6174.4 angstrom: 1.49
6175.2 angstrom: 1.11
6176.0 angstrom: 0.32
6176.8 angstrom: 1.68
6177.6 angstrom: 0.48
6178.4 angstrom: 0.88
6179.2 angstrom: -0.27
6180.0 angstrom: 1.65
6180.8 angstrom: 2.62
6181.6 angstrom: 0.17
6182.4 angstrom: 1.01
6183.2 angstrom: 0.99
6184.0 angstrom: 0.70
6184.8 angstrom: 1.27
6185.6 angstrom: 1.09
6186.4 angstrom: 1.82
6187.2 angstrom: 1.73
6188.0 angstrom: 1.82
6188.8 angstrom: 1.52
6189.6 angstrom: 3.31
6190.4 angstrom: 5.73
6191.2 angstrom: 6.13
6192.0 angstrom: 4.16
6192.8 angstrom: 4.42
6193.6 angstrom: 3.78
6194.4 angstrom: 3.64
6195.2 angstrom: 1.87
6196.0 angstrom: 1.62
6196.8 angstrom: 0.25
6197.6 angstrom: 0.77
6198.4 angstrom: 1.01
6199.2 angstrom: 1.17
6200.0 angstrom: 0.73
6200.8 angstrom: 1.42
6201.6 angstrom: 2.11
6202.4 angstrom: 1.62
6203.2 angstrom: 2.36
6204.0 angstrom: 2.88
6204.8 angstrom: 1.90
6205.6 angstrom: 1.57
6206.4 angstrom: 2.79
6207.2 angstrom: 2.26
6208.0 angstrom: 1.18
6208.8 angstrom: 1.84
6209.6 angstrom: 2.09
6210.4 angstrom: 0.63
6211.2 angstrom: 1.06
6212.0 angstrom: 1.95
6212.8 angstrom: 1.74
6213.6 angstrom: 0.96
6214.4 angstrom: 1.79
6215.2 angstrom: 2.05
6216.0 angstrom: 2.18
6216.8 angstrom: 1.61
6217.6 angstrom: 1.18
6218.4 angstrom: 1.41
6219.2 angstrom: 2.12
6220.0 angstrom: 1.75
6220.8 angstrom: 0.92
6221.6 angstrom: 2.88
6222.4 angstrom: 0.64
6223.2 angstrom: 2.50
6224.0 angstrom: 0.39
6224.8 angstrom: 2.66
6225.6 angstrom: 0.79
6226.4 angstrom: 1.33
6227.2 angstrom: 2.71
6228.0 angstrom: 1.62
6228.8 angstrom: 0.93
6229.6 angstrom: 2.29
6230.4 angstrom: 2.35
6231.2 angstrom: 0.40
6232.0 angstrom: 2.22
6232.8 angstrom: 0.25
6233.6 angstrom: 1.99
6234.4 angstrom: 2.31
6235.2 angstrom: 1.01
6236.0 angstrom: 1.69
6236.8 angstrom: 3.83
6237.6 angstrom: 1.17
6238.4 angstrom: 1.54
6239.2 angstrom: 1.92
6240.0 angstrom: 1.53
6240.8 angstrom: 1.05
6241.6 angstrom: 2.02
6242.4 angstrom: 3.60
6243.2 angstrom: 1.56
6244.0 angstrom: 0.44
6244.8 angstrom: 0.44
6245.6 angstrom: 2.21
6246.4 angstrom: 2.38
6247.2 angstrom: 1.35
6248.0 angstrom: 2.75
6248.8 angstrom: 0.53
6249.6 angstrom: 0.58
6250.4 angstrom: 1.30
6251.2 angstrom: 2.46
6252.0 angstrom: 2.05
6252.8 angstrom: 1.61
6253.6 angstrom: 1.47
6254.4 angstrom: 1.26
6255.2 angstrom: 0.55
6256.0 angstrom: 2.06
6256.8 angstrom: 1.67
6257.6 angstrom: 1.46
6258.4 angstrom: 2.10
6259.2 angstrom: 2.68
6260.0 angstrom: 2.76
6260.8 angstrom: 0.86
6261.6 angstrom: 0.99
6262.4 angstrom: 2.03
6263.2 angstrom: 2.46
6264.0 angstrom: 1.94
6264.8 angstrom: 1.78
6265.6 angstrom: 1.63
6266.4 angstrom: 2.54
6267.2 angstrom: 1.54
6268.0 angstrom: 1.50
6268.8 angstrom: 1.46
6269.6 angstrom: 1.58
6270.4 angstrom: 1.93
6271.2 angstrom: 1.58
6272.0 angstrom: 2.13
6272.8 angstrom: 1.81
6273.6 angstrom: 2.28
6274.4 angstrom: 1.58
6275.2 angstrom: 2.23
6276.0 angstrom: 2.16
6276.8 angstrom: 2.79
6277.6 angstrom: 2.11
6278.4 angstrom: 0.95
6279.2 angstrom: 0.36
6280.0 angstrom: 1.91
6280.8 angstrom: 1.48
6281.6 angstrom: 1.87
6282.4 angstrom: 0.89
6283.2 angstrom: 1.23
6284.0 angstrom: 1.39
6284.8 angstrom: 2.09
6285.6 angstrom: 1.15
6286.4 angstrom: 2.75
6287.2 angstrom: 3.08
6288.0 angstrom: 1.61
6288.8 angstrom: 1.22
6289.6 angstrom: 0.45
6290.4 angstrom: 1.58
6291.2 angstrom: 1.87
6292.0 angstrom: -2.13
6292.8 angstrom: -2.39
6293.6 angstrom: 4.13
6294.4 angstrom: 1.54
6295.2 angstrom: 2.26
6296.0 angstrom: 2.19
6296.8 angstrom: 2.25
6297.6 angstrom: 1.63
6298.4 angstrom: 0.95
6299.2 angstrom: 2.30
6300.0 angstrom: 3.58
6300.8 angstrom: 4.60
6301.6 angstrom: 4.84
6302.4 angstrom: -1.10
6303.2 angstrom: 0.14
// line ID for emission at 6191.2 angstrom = H-beta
